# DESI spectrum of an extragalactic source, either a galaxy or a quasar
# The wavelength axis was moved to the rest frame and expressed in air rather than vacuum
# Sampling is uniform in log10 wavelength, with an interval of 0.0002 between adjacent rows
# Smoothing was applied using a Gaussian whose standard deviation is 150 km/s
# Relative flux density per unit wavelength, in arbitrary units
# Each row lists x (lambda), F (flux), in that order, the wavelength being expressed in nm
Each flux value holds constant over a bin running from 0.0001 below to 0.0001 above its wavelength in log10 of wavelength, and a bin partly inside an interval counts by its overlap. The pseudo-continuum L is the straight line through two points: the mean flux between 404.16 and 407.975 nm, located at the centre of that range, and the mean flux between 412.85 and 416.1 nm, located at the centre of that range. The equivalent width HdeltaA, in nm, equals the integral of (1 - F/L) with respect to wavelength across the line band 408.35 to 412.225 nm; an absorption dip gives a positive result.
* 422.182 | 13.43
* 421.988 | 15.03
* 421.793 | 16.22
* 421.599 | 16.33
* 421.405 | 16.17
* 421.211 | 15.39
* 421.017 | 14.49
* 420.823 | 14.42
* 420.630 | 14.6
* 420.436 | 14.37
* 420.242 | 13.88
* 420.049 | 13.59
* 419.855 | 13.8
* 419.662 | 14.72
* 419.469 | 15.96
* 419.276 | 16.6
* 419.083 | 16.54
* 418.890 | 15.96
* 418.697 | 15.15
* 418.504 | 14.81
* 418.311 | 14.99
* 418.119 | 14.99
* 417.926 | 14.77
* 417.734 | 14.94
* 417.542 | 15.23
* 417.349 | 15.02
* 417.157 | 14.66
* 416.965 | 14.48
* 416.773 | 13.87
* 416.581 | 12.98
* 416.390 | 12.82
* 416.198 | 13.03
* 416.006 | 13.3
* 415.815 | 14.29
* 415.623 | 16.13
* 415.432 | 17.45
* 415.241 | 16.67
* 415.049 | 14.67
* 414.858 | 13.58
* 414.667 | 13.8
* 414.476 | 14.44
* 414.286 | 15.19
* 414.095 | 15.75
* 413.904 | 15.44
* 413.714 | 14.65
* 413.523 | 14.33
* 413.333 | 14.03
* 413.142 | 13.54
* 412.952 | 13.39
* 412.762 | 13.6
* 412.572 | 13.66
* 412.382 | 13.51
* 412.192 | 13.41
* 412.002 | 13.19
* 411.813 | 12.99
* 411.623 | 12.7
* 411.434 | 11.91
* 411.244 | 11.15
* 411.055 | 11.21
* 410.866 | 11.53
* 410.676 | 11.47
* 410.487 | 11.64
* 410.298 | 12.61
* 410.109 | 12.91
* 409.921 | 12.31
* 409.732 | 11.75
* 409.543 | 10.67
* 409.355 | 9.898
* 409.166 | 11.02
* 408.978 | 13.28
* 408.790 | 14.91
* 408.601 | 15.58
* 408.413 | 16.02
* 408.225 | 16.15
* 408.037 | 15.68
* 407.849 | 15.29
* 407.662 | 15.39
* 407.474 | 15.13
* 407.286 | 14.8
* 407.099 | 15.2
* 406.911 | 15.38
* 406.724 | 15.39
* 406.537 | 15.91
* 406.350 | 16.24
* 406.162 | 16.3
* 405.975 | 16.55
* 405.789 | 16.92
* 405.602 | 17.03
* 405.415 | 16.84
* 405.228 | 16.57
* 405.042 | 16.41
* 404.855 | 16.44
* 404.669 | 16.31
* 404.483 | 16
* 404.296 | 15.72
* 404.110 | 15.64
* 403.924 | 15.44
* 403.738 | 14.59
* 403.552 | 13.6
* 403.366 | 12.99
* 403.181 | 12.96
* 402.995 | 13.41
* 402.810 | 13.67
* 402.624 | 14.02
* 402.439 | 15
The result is 0.74 nm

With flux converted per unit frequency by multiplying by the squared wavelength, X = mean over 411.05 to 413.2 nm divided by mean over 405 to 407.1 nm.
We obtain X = 0.82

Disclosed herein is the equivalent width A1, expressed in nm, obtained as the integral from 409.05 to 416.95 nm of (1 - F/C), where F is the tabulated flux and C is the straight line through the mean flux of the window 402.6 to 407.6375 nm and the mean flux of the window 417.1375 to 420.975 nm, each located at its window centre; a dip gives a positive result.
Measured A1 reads 0.94 nm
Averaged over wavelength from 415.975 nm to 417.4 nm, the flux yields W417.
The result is 13.8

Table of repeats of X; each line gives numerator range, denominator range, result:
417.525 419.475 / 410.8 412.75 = 1.27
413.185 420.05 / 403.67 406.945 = 0.97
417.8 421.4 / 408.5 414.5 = 1.19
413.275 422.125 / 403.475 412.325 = 1.09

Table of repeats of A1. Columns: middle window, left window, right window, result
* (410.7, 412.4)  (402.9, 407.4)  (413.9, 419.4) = 0.32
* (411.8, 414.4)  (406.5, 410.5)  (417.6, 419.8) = 0.09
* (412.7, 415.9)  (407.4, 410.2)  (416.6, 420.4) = -0.09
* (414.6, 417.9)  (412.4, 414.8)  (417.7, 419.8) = 0.07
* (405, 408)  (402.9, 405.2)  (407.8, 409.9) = -0.35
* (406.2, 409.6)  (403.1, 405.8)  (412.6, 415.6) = 0.14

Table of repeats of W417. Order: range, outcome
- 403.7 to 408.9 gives 15.9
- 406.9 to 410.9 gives 13.6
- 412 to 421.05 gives 14.6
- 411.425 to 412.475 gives 13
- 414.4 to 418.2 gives 14.6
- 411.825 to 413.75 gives 13.7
